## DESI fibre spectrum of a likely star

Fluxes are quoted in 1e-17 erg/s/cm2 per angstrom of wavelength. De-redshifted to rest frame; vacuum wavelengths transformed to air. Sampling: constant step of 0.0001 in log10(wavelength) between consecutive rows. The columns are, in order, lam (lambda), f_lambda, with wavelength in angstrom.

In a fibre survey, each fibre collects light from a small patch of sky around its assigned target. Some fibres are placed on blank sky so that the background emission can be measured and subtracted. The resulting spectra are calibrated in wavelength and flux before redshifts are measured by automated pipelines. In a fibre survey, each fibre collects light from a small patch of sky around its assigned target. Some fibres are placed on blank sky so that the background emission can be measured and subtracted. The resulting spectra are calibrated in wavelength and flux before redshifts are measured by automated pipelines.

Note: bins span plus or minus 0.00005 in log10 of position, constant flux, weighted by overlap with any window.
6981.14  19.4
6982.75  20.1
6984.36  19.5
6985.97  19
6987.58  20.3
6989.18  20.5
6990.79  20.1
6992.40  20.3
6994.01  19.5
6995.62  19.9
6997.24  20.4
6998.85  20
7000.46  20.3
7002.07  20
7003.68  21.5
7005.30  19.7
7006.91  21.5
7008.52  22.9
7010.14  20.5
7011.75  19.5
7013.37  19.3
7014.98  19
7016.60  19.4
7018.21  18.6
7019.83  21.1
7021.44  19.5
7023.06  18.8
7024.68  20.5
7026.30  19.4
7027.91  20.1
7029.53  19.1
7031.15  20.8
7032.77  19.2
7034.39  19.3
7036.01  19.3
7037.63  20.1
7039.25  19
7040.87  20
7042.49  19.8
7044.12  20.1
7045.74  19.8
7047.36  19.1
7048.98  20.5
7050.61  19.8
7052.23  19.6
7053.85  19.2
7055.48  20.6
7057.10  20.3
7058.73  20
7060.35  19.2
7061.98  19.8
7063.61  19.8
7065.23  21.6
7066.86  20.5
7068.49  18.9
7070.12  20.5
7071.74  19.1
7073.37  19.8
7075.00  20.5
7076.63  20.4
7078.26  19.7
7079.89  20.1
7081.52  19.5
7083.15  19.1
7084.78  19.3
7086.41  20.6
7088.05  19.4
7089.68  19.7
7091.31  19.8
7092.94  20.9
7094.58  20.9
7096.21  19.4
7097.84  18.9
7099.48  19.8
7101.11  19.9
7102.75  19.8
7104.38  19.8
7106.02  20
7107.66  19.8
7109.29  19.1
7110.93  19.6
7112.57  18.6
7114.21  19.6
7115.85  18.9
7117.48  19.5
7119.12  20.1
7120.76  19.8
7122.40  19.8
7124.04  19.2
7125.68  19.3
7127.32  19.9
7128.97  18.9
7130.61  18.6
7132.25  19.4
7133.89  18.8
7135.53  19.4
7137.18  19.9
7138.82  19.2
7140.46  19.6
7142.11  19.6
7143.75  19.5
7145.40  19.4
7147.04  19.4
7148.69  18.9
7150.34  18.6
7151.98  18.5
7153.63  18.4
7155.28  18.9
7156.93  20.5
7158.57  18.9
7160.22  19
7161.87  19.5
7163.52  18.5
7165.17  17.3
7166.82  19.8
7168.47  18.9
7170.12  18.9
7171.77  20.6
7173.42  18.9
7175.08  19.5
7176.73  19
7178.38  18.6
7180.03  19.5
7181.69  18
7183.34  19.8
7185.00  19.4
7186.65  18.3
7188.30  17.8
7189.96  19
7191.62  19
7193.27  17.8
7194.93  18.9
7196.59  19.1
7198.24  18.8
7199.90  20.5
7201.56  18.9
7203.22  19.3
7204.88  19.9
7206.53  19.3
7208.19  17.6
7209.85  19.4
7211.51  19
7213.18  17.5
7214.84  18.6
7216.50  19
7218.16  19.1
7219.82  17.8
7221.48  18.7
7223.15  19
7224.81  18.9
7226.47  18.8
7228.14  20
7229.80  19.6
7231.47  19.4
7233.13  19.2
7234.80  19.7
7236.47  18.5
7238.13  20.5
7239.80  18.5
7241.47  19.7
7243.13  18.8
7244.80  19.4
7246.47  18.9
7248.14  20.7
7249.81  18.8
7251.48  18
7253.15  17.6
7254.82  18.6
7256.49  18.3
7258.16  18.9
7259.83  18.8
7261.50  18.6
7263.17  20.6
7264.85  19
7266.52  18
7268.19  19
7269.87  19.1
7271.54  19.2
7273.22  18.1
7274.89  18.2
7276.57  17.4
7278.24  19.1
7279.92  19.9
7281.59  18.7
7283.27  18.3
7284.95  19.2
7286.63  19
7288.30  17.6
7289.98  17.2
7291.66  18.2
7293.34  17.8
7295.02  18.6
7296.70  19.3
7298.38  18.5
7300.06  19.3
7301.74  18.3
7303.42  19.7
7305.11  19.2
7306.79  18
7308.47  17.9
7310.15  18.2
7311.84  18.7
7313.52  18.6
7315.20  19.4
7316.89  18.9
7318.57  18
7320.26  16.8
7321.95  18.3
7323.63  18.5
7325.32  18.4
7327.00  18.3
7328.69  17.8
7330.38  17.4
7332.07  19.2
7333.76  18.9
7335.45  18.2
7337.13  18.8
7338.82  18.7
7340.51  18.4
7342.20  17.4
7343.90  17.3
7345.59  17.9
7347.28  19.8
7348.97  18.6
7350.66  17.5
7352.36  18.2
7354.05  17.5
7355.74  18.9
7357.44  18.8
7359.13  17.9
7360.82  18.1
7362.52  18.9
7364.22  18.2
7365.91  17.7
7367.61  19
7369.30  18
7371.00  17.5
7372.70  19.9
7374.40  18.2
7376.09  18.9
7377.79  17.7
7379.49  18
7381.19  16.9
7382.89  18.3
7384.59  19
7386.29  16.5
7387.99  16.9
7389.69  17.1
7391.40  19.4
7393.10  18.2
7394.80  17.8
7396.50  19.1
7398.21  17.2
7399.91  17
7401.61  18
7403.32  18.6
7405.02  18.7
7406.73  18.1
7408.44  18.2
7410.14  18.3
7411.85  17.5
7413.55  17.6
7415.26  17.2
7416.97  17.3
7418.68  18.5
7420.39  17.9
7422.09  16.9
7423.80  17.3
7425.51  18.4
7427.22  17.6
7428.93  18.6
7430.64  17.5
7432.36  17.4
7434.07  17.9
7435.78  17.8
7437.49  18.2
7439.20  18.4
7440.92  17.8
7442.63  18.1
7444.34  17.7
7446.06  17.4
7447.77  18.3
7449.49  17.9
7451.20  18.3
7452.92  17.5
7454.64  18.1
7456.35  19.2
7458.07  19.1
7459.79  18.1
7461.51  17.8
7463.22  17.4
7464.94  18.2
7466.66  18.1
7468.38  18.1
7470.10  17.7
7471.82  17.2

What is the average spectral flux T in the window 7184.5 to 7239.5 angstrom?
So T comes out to 19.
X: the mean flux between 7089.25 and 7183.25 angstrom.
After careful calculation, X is 19.3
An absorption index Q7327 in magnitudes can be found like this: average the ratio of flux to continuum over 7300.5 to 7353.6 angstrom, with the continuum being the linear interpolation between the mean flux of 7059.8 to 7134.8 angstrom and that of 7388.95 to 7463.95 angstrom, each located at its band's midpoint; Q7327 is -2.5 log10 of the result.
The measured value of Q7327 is 0.01 mag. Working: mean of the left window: 19.7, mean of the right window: 18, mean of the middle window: 18.4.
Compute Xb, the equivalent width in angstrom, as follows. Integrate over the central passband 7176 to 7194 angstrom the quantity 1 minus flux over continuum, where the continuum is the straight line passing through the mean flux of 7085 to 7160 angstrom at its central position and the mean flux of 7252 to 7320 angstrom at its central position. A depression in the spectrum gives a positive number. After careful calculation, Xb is 0.37 angstrom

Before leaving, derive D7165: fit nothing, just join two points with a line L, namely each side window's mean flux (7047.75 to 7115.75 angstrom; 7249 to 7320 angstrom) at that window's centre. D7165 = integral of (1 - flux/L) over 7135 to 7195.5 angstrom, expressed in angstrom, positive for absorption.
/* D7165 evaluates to 0.9 angstrom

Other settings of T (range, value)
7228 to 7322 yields 18.8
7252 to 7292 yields 18.6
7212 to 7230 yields 18.8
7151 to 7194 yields 18.9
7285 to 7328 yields 18.4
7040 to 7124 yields 19.8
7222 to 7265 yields 19.1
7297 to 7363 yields 18.4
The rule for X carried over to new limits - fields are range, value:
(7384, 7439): 17.9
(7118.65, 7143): 19.4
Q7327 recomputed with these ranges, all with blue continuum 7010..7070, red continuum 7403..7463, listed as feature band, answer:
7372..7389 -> 0.01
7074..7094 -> -0.02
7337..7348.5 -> 0.00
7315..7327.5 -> 0.01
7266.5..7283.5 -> 0.00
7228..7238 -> -0.03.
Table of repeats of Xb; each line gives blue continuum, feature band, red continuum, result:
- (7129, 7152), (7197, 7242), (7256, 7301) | -0.4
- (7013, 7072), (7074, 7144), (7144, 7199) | -1.0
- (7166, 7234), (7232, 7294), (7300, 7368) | -0.3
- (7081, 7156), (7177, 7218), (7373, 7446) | 0.3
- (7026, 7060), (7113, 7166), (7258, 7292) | 0.3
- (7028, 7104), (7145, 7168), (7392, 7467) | 0.5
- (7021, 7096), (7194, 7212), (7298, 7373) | -0.1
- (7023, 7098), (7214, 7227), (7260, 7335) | 0.2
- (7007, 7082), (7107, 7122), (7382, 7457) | 0.0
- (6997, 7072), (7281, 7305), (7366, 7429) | 0.0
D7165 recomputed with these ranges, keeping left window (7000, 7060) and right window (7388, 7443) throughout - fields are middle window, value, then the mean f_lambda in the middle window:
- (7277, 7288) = -0.2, 18.9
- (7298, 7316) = -0.2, 18.7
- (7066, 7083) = -0.2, 19.9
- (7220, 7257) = -0.4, 19.1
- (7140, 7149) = 0.0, 19.4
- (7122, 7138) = 0.1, 19.3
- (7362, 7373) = -0.1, 18.4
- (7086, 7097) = -0.3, 20.1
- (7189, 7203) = 0.0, 19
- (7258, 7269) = -0.2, 19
